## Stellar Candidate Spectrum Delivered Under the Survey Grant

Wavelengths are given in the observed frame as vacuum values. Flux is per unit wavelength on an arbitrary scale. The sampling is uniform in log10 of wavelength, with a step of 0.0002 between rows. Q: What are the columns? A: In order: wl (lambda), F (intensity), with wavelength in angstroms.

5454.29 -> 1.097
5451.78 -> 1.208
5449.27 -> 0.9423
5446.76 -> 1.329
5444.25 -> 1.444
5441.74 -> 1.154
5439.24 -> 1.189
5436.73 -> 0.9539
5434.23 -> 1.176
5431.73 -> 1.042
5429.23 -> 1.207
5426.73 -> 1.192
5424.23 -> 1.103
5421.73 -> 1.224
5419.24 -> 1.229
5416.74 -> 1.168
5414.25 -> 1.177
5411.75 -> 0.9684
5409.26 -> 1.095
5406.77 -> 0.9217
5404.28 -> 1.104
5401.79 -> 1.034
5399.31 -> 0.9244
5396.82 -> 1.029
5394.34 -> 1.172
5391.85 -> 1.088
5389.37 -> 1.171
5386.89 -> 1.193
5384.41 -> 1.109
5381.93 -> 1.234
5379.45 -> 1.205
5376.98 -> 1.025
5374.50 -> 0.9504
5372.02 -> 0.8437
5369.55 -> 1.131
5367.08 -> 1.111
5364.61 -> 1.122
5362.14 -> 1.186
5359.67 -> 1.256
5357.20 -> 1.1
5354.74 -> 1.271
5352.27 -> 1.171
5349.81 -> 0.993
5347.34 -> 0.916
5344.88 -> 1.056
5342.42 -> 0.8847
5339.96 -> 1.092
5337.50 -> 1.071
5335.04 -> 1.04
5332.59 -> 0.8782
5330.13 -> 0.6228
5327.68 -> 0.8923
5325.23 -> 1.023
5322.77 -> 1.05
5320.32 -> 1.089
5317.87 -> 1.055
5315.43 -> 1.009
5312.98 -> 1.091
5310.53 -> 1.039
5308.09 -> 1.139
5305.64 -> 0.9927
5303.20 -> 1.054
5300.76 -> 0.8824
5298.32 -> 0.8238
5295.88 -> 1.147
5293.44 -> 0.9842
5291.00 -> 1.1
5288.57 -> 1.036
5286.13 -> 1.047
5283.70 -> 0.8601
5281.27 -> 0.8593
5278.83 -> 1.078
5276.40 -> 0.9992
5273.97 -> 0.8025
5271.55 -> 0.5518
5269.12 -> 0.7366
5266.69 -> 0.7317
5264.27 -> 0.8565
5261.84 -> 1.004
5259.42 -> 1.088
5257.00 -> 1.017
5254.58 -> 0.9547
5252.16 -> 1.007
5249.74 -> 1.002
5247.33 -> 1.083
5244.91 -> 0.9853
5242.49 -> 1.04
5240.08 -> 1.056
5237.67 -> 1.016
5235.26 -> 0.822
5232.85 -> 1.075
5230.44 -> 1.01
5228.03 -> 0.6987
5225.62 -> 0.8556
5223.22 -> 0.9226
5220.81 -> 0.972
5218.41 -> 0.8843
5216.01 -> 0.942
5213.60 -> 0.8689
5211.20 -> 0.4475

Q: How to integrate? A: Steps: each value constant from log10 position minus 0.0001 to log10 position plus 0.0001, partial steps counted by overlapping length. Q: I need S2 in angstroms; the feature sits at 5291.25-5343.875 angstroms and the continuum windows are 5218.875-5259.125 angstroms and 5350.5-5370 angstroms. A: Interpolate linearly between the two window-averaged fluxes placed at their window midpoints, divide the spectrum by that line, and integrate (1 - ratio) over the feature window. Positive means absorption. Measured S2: 4.8 angstroms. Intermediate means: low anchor 0.971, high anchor 1.17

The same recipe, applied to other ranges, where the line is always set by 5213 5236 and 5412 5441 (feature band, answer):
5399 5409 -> 0.9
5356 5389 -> -1.0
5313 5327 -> -0.3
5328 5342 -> 1.4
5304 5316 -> -0.6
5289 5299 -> -0.4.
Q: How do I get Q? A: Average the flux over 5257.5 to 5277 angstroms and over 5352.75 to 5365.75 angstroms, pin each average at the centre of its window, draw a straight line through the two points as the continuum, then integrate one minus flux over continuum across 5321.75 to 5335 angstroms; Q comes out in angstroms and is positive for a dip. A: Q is 2.1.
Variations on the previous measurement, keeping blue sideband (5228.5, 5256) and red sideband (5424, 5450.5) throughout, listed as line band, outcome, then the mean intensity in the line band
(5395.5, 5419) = 1.7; 1.06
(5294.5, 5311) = 0.6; 1.01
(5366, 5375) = 0.7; 1.01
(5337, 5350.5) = 1.0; 0.998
